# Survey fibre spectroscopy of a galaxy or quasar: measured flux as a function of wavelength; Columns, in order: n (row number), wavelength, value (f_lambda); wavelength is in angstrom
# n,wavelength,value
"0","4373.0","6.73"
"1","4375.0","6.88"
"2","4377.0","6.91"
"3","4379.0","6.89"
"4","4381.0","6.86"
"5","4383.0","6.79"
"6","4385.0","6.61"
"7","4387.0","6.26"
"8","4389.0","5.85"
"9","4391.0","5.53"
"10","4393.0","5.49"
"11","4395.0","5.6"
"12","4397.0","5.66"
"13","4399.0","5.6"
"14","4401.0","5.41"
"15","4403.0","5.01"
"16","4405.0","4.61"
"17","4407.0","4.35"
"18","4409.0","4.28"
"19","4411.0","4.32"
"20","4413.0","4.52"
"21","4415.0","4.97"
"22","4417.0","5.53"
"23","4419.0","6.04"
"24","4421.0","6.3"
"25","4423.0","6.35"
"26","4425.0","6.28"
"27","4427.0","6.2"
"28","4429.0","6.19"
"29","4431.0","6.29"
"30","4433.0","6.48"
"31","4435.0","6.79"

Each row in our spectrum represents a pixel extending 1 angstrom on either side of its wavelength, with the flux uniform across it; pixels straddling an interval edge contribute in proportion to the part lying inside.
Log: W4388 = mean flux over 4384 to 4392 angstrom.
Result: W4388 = 6.06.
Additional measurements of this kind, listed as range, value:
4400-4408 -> 4.85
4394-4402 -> 5.57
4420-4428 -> 6.28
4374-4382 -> 6.88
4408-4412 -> 4.3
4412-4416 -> 4.74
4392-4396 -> 5.54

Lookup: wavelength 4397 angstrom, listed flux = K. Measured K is 5.66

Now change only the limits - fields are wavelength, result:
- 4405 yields 4.61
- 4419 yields 6.04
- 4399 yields 5.6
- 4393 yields 5.49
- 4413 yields 4.52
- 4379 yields 6.89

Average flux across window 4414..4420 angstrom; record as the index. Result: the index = 5.51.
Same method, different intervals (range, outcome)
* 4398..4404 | 5.34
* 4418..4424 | 6.23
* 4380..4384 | 6.83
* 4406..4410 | 4.31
